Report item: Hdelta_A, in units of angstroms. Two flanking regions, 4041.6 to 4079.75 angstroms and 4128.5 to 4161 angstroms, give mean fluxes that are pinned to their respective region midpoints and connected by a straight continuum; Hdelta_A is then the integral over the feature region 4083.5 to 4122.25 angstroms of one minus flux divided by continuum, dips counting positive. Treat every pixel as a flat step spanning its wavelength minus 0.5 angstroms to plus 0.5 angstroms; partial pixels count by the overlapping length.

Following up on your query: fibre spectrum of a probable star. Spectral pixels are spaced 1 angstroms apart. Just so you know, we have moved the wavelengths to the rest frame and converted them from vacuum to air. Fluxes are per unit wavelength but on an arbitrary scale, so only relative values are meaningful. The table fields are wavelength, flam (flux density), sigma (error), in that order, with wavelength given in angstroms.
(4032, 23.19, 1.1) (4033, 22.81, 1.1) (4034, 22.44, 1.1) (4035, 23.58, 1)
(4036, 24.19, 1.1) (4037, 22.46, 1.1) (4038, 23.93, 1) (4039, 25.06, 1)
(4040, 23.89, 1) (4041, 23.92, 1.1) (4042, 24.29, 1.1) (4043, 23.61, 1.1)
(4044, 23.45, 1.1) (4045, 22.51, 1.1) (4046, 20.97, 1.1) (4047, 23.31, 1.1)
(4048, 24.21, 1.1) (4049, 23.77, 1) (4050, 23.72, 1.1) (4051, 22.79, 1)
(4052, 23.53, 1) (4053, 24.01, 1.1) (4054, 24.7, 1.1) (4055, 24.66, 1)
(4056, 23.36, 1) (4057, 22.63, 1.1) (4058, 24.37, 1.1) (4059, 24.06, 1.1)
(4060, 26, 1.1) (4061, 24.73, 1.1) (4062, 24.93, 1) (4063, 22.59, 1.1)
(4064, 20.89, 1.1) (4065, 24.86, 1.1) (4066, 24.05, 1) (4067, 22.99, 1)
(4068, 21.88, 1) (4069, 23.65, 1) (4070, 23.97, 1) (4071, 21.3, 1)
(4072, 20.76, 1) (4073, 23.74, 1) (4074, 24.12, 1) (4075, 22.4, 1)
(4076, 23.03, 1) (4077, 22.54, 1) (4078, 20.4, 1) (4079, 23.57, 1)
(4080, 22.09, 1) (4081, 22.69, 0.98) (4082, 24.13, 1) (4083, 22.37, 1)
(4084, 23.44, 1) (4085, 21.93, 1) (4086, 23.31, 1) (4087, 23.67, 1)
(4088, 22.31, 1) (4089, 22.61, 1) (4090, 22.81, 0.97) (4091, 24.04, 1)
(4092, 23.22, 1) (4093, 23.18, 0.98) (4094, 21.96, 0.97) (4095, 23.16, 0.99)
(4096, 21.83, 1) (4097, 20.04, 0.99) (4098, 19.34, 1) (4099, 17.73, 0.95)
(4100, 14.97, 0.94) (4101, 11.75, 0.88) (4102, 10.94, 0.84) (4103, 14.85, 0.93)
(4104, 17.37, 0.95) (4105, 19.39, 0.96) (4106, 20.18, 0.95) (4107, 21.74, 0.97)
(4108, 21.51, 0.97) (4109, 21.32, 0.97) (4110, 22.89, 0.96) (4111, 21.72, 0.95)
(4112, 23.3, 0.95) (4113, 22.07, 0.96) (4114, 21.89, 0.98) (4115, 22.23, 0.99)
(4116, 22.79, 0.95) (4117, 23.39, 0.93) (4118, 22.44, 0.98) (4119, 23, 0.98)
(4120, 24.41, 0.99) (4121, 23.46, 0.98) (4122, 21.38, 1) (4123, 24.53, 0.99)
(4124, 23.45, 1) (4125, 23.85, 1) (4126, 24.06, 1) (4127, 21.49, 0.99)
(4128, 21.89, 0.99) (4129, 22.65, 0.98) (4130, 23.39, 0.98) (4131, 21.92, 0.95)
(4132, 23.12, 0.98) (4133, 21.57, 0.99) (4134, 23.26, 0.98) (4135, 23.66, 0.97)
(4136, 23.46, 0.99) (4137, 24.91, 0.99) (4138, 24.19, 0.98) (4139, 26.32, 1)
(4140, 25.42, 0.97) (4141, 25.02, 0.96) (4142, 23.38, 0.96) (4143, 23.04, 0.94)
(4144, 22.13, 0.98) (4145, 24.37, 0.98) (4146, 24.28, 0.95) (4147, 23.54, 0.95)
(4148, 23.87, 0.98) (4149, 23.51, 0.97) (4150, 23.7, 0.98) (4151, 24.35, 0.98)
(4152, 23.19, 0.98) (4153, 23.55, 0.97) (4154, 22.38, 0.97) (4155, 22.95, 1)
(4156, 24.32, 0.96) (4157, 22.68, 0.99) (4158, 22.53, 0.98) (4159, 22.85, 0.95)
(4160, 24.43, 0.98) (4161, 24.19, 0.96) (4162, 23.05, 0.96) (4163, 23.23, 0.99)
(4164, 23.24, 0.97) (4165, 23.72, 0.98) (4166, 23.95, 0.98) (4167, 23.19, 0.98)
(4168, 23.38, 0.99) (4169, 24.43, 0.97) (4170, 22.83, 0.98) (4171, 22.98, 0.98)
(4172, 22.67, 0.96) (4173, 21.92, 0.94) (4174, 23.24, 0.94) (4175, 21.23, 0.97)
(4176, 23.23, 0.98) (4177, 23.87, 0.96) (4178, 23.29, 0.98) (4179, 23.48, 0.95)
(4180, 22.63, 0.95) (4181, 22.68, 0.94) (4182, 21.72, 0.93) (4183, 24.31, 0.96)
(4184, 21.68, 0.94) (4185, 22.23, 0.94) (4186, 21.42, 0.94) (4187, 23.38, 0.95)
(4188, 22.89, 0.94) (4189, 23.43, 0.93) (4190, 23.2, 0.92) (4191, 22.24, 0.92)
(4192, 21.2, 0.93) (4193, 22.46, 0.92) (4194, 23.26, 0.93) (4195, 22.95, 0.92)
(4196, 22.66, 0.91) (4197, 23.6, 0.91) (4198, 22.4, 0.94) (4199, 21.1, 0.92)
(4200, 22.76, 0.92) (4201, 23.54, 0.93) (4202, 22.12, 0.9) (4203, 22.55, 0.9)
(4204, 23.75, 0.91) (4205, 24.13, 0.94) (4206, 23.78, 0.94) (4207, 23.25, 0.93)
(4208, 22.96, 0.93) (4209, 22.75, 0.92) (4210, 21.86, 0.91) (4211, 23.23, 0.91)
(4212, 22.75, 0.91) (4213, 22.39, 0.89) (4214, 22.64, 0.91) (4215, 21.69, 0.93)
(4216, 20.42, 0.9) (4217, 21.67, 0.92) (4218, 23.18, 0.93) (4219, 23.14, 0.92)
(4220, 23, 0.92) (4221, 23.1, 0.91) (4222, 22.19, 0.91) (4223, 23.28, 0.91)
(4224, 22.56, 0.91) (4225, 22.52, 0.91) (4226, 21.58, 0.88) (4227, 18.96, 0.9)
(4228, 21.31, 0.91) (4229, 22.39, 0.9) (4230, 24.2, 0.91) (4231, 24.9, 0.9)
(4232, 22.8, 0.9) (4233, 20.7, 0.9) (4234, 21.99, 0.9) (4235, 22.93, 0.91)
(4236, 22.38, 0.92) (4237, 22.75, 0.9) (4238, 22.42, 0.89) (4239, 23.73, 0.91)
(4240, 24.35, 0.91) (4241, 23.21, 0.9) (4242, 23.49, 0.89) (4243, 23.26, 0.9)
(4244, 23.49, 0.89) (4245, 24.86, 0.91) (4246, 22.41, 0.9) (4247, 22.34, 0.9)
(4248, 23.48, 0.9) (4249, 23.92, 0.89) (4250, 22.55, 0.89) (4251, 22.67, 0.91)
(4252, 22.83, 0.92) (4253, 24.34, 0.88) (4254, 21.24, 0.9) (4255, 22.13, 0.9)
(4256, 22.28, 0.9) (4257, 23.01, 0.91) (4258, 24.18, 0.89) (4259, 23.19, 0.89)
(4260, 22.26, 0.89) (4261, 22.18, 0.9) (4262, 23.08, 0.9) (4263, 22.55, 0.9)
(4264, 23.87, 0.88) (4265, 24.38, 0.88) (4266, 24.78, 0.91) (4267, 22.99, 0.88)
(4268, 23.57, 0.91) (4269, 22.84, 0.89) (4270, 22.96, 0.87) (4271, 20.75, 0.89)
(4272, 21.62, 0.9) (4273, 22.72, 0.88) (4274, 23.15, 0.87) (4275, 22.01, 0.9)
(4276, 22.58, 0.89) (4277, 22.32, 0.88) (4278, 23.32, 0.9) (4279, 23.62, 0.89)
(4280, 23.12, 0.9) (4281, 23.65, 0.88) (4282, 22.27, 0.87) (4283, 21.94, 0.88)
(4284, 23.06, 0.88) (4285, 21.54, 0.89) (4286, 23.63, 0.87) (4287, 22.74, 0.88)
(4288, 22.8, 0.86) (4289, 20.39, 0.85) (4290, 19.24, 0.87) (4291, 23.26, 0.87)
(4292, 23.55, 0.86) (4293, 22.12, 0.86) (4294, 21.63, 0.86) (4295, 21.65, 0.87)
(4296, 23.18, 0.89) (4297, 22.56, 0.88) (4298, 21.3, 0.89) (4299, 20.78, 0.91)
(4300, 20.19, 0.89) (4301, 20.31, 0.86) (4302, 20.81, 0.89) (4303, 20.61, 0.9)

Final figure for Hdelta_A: 3.8 angstroms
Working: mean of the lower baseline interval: 23.3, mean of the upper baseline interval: 23.6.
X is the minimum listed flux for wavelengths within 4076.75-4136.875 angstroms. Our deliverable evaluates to 10.94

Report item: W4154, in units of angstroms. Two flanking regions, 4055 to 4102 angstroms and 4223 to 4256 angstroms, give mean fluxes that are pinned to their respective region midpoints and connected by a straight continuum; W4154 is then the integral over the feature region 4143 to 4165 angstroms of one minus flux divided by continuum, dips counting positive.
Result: -0.9 angstroms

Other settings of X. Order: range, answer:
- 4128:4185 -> 21.23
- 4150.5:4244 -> 18.96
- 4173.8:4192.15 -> 21.2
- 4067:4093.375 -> 20.4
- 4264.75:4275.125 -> 20.75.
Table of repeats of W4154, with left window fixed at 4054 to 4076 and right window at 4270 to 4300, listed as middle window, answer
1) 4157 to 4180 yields -0.3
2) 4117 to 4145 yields -0.4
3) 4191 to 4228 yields 0.3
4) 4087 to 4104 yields 2.6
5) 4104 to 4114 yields 0.8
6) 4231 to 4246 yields -0.4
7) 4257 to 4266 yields -0.4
